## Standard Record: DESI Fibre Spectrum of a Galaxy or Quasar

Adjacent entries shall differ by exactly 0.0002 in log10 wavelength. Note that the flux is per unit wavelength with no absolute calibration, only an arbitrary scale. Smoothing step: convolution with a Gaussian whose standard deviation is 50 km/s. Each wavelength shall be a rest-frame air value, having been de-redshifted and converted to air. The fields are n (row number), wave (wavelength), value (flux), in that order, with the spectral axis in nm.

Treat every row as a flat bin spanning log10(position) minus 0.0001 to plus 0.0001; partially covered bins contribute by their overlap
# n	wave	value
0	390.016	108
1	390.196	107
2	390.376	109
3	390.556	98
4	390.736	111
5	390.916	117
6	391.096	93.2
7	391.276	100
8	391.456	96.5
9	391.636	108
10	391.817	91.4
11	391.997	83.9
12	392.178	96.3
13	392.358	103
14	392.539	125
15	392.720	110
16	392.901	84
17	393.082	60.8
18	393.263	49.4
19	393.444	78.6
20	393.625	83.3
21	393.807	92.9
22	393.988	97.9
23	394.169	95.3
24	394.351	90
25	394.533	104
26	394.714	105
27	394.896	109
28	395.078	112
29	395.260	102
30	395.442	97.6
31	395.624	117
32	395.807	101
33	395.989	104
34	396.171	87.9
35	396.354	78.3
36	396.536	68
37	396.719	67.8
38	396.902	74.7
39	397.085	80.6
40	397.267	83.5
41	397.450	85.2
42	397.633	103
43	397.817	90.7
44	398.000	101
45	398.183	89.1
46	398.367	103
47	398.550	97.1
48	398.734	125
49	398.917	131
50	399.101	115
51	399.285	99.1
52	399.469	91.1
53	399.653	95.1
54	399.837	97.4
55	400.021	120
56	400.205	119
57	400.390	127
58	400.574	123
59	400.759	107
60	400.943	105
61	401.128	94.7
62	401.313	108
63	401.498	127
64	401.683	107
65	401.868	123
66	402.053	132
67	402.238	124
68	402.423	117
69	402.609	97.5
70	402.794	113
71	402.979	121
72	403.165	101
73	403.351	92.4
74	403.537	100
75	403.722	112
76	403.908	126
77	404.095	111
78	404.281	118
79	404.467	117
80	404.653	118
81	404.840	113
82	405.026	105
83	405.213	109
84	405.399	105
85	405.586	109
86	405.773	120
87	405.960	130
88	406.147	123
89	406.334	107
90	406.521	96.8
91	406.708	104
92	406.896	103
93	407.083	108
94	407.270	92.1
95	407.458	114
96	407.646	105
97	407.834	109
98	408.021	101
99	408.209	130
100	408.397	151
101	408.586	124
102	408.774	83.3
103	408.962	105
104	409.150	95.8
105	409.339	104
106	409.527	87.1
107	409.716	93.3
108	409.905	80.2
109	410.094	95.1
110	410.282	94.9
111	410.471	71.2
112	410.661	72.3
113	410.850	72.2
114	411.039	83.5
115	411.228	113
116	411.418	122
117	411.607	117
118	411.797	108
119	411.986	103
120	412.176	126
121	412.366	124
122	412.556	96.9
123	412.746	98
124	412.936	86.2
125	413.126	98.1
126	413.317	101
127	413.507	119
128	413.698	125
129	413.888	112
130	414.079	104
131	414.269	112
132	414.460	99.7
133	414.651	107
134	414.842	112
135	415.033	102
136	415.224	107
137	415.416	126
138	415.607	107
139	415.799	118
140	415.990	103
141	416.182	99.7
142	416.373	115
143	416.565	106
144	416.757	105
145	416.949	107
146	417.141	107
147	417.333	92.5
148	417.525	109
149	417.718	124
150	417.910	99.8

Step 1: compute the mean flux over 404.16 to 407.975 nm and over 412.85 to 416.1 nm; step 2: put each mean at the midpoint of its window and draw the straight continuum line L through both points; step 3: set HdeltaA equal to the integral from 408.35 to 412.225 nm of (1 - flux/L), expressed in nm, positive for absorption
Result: 0.36 nm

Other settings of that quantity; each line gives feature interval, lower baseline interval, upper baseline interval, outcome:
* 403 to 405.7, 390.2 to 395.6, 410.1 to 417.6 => -0.24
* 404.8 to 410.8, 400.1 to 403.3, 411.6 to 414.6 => 0.37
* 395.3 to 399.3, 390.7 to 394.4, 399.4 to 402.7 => 0.33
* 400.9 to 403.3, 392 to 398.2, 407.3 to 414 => -0.39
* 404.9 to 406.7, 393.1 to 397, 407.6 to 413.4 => -0.24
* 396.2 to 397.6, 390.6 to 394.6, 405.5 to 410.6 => 0.27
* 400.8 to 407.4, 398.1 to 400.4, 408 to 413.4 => -0.38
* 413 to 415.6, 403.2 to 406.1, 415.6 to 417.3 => -0.03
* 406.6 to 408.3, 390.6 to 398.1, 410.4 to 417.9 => -0.10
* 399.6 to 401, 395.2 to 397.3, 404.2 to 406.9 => -0.19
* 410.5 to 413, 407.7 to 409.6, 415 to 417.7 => 0.18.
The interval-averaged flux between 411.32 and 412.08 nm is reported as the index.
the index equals 113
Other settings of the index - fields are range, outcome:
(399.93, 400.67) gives 122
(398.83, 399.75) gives 106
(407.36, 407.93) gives 109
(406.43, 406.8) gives 100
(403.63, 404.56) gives 117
